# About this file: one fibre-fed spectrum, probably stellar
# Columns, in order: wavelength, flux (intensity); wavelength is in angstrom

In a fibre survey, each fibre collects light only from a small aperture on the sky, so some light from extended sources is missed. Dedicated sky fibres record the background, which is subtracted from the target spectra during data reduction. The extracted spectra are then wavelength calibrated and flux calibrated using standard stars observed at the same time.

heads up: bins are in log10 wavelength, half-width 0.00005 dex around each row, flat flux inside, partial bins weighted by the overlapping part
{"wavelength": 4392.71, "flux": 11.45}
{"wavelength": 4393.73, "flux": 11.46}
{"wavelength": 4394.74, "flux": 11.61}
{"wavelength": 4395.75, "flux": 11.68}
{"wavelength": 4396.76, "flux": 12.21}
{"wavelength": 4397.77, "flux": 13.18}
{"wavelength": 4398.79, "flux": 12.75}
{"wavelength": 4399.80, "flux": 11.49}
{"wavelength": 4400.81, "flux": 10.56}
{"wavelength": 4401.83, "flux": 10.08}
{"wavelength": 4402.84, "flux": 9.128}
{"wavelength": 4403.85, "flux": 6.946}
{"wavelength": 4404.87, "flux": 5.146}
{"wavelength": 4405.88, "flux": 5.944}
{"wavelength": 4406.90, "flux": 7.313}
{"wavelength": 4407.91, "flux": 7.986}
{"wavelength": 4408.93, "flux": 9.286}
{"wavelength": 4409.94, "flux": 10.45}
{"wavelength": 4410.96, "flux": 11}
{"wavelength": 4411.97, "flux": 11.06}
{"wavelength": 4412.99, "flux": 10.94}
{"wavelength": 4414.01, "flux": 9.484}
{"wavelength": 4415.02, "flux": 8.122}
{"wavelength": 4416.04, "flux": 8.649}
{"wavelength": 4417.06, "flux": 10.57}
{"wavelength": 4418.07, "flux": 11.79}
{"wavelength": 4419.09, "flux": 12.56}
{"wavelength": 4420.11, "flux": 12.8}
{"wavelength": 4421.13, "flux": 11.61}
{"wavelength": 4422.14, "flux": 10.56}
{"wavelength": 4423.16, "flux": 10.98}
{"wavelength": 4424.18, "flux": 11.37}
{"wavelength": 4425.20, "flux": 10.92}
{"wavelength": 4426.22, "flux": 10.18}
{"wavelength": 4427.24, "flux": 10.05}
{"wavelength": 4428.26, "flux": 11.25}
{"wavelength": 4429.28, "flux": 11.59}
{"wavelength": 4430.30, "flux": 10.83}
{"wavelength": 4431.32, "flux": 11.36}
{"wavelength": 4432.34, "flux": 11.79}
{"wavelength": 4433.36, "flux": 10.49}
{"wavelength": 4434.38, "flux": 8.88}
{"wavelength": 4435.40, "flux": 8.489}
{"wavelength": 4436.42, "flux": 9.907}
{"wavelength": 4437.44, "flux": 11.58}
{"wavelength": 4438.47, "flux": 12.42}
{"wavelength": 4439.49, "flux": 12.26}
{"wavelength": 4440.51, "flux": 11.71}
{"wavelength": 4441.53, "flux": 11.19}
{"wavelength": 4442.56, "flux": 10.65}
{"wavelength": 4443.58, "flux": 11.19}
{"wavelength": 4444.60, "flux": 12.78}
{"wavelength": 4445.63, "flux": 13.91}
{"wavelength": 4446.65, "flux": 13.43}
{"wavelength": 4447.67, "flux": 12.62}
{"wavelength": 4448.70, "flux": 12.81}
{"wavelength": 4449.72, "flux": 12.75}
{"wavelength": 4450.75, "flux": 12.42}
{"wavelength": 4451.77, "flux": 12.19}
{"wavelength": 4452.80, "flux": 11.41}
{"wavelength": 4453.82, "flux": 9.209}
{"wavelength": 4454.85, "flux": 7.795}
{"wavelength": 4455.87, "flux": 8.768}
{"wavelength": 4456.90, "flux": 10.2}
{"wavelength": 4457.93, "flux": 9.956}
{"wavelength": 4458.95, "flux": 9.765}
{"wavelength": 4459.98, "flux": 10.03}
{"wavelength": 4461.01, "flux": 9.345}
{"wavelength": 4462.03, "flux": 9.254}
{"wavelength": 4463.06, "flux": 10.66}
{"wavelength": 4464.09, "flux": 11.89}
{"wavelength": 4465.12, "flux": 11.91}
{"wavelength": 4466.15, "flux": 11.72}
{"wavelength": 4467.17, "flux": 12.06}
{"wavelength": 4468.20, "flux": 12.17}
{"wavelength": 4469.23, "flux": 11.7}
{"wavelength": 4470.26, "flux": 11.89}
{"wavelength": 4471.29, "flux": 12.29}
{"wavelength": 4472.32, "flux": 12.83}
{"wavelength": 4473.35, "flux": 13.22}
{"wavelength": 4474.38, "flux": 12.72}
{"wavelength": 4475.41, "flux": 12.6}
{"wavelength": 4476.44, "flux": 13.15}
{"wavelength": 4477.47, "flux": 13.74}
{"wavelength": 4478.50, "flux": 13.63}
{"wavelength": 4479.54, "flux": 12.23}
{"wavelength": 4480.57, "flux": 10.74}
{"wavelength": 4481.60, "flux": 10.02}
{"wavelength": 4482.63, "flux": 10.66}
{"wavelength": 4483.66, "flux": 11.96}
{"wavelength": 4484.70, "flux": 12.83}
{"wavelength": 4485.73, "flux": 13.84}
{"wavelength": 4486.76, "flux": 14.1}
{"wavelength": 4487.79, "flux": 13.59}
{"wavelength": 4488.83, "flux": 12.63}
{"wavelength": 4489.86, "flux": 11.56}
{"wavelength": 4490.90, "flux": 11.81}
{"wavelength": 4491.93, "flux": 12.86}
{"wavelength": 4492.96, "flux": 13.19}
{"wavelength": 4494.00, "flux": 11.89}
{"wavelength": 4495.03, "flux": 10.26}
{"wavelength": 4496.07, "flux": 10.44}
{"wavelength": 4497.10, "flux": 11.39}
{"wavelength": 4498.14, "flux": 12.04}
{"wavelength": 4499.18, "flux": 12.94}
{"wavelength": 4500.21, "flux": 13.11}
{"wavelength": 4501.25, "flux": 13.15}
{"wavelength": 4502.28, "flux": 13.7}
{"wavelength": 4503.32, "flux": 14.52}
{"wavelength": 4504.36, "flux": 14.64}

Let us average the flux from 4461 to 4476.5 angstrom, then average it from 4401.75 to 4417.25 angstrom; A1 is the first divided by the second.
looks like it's 1.35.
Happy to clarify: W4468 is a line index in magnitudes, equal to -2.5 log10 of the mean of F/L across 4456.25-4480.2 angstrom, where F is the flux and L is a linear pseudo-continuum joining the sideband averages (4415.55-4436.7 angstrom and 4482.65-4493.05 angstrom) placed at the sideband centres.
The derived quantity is 0.04 mag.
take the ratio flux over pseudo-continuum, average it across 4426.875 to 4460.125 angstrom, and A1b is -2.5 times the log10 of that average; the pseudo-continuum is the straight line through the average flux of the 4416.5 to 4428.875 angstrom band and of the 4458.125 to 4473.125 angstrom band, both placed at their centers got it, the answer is 0.014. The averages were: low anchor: 11.2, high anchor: 11.3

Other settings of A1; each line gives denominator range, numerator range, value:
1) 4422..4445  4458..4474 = 1.04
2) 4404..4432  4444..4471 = 1.11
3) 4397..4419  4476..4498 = 1.26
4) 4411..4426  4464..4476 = 1.14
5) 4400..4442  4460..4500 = 1.18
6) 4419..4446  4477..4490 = 1.11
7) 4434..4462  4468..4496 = 1.12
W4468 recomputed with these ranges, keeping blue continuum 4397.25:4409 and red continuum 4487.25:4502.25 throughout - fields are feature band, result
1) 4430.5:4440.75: -0.063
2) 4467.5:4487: -0.067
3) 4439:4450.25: -0.166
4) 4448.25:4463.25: 0.050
